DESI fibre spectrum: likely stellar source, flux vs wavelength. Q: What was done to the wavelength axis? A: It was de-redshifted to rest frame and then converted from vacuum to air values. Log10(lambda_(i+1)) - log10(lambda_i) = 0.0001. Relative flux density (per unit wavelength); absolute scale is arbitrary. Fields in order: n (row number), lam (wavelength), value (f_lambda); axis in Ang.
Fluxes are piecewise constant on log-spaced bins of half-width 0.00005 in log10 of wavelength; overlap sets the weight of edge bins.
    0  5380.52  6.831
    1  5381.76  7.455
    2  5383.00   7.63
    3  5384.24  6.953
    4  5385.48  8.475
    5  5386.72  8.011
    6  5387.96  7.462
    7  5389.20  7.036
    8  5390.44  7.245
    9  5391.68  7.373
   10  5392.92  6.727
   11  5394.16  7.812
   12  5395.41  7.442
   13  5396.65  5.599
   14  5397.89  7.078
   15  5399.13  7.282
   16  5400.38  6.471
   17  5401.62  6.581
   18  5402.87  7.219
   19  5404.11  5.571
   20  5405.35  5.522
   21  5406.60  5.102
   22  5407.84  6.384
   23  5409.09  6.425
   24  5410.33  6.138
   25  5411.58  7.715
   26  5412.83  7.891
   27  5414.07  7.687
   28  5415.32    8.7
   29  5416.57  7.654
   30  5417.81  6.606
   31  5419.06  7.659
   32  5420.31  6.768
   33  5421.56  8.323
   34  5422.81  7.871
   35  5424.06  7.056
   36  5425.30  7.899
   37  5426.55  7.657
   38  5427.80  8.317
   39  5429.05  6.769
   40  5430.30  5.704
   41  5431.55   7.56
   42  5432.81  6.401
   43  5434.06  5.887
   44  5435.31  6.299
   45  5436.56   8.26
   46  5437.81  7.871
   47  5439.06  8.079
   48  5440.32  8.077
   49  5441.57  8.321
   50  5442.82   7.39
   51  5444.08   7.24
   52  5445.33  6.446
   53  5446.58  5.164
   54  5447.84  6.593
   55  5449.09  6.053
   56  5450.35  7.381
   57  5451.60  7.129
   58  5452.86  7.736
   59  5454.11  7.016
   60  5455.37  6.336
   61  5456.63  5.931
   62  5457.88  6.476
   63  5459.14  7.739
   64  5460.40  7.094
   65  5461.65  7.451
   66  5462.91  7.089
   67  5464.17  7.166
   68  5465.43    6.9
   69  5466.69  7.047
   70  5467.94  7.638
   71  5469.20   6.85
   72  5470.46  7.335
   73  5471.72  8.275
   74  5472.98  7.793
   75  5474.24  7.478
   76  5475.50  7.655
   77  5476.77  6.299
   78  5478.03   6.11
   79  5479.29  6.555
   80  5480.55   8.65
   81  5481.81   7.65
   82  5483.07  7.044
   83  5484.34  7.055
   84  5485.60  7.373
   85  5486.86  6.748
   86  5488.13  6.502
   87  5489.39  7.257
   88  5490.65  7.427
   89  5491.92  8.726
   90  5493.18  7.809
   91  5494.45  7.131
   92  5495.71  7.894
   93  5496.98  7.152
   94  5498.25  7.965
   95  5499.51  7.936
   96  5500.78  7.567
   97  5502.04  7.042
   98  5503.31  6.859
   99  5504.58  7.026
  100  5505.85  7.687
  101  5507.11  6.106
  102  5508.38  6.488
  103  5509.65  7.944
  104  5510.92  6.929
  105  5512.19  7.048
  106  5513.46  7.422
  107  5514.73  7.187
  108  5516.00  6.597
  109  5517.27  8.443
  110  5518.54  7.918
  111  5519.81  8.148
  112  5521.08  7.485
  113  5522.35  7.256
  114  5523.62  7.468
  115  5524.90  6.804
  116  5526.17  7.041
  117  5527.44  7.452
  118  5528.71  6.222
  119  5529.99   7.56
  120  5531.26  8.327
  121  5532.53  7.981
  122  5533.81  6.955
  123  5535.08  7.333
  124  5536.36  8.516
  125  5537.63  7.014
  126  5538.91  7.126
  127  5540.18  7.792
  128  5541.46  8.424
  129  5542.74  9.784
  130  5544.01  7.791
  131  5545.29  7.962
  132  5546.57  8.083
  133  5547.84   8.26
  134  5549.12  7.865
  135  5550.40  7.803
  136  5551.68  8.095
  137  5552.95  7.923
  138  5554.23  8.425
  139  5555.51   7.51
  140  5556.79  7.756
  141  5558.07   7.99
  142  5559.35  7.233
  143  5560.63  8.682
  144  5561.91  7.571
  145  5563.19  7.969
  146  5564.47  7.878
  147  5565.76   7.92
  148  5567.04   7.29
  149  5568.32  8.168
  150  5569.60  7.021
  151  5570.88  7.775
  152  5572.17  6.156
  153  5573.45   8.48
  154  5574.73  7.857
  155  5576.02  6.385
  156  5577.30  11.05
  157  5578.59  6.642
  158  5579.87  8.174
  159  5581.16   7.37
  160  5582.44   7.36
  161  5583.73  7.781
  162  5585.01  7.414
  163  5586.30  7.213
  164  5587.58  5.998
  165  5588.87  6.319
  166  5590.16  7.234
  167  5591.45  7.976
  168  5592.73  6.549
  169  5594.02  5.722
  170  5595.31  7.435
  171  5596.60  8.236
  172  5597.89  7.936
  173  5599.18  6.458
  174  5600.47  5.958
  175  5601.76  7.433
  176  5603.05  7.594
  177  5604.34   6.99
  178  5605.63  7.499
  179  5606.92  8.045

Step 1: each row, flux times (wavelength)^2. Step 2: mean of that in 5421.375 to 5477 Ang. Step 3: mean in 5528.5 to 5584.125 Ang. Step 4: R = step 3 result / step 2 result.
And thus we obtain 1.13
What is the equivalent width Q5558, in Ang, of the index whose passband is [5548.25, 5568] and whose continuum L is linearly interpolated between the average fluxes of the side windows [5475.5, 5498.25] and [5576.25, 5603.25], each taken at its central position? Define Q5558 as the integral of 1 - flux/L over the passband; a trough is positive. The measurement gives -1.5 Ang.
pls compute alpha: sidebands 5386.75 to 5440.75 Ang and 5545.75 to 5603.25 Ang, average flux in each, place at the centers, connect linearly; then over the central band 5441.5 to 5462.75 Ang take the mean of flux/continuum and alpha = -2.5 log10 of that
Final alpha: 0.051 mag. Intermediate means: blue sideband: 7.1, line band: 6.88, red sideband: 7.55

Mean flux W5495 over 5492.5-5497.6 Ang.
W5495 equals 7.51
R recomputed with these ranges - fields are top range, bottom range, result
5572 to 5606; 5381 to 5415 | 1.12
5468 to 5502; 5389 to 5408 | 1.15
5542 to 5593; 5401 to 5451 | 1.15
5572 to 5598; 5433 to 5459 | 1.11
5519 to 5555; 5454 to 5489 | 1.11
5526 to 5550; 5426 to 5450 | 1.14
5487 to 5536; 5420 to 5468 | 1.06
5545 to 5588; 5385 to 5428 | 1.15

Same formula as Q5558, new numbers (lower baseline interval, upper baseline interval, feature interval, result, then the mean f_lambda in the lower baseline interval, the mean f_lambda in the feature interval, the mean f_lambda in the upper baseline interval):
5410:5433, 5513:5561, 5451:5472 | 1.2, 7.42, 7.11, 7.72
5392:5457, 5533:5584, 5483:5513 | 0.7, 7.02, 7.28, 7.83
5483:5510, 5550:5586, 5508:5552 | -0.6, 7.3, 7.62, 7.77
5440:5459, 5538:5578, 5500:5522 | 0.5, 6.89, 7.29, 7.93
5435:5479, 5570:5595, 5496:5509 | 0.0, 7.14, 7.2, 7.34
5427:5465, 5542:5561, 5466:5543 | 2.1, 7.03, 7.4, 8.07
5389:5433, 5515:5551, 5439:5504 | 1.3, 7.04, 7.22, 7.69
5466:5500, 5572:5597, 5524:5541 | -0.1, 7.38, 7.4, 7.38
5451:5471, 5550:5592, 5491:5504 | -0.6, 7.06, 7.6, 7.65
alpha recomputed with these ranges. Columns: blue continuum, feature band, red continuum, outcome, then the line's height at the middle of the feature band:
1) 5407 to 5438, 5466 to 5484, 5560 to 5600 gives 0.00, 7.32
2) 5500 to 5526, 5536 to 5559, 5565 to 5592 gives -0.08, 7.39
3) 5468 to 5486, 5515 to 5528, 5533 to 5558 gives 0.04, 7.7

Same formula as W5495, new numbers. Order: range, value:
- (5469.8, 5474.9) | 7.72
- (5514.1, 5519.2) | 7.54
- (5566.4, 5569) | 7.73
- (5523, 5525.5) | 7.12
